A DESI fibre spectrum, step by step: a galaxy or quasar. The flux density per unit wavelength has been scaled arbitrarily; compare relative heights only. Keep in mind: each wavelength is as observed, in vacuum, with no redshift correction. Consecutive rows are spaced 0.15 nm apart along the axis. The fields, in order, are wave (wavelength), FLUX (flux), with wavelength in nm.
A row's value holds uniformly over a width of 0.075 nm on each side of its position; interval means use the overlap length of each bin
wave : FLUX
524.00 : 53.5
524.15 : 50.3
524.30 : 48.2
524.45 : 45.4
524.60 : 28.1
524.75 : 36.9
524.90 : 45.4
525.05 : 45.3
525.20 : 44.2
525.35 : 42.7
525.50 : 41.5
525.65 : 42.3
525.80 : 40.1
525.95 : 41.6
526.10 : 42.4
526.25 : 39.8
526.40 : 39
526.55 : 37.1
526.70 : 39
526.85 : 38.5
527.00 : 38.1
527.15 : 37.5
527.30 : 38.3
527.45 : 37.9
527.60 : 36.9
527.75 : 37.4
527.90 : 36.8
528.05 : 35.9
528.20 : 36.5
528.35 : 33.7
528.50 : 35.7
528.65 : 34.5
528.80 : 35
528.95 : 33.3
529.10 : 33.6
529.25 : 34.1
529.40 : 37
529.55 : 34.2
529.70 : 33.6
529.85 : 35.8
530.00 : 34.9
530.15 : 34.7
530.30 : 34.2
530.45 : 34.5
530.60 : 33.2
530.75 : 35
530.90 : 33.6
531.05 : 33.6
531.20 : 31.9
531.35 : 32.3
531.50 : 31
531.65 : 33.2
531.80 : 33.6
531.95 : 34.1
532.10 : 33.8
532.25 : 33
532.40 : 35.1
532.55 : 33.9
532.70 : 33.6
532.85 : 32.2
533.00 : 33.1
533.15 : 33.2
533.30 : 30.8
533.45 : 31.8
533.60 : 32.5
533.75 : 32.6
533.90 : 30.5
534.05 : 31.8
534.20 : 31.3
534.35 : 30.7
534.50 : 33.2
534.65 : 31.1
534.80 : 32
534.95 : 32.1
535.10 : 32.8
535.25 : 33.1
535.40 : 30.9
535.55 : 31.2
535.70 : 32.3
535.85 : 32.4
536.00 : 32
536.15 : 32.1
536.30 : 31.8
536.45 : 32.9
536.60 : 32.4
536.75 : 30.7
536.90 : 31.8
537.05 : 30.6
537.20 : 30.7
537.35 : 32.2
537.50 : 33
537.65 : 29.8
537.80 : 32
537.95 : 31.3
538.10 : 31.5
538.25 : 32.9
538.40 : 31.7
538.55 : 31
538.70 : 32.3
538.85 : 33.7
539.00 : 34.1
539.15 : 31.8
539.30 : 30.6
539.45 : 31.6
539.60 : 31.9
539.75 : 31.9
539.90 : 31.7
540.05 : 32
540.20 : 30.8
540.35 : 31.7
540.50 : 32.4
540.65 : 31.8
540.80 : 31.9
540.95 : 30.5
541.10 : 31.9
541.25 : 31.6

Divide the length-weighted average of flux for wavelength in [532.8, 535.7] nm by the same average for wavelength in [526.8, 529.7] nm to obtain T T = 0.9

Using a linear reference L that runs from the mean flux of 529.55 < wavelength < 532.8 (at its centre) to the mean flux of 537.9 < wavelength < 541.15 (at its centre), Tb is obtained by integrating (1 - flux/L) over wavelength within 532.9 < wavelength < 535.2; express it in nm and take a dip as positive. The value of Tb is 0.08 nm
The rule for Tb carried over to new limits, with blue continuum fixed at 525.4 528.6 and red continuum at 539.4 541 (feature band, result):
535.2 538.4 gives 0.16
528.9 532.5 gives 0.26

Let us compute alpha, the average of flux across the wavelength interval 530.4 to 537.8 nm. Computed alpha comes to 32.4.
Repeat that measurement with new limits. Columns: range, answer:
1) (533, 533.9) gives 32.1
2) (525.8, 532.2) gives 35.7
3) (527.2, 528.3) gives 37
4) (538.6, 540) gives 32.2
